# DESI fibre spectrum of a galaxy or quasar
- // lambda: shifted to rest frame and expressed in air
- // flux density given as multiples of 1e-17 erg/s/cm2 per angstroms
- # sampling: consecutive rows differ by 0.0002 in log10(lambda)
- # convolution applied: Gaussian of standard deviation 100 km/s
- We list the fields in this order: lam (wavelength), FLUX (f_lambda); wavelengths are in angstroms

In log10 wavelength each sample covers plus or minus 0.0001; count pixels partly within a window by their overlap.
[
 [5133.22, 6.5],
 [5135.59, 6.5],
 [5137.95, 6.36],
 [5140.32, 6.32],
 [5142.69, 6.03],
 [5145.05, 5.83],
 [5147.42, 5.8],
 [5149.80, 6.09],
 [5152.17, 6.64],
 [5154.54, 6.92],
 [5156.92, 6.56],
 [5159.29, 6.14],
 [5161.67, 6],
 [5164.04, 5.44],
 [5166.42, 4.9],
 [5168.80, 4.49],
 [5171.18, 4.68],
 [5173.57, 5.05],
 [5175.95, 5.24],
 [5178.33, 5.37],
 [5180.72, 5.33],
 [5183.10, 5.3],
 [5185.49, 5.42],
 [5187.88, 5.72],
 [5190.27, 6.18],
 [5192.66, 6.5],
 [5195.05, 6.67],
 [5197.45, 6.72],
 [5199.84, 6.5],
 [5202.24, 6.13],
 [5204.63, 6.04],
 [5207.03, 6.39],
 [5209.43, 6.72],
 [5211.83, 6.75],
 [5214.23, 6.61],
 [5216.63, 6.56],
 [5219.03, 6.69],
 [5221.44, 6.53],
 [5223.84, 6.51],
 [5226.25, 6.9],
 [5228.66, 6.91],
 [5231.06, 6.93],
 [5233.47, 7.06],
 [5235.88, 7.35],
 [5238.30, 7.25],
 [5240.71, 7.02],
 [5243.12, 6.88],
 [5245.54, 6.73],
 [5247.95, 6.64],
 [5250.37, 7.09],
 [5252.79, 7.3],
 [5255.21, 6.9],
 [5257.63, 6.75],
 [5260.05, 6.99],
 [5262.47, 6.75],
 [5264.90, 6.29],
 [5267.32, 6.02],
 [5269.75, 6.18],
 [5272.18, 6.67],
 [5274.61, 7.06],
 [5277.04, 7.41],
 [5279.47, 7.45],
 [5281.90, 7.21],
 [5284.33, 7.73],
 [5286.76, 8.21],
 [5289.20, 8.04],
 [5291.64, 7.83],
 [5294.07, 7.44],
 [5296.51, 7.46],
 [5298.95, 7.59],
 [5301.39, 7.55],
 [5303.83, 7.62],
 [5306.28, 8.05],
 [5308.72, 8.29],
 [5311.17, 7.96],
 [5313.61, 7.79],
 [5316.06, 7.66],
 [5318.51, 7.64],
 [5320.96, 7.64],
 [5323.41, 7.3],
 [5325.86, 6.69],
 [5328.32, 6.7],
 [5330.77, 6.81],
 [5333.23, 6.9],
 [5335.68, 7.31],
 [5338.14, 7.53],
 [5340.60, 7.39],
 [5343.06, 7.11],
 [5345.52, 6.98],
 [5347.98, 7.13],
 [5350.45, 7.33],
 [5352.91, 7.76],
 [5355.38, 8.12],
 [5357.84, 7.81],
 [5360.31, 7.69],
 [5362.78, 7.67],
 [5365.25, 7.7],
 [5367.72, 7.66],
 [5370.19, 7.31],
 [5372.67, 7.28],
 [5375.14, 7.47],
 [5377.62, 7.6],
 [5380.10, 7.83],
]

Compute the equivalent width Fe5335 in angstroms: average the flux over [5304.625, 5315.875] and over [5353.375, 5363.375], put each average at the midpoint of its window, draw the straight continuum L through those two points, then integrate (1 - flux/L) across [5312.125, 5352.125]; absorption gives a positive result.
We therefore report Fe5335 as 3.3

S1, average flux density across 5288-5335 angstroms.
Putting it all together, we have 7.52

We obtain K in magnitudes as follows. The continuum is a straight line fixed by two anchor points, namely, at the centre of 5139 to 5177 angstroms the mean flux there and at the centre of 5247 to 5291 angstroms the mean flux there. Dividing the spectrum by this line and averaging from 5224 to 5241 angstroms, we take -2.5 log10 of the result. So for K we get -0.06 mag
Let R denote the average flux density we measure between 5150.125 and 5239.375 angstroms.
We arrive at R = 6.19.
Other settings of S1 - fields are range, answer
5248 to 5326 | 7.33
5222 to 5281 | 6.87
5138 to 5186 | 5.7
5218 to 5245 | 6.91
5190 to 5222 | 6.51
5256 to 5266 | 6.71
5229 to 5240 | 7.13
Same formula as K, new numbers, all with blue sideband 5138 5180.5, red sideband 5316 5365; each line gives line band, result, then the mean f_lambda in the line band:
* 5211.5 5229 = -0.06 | 6.67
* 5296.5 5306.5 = -0.09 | 7.63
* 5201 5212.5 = -0.04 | 6.39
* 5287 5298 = -0.12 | 7.73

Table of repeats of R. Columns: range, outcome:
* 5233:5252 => 7.01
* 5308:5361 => 7.42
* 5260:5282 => 6.77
